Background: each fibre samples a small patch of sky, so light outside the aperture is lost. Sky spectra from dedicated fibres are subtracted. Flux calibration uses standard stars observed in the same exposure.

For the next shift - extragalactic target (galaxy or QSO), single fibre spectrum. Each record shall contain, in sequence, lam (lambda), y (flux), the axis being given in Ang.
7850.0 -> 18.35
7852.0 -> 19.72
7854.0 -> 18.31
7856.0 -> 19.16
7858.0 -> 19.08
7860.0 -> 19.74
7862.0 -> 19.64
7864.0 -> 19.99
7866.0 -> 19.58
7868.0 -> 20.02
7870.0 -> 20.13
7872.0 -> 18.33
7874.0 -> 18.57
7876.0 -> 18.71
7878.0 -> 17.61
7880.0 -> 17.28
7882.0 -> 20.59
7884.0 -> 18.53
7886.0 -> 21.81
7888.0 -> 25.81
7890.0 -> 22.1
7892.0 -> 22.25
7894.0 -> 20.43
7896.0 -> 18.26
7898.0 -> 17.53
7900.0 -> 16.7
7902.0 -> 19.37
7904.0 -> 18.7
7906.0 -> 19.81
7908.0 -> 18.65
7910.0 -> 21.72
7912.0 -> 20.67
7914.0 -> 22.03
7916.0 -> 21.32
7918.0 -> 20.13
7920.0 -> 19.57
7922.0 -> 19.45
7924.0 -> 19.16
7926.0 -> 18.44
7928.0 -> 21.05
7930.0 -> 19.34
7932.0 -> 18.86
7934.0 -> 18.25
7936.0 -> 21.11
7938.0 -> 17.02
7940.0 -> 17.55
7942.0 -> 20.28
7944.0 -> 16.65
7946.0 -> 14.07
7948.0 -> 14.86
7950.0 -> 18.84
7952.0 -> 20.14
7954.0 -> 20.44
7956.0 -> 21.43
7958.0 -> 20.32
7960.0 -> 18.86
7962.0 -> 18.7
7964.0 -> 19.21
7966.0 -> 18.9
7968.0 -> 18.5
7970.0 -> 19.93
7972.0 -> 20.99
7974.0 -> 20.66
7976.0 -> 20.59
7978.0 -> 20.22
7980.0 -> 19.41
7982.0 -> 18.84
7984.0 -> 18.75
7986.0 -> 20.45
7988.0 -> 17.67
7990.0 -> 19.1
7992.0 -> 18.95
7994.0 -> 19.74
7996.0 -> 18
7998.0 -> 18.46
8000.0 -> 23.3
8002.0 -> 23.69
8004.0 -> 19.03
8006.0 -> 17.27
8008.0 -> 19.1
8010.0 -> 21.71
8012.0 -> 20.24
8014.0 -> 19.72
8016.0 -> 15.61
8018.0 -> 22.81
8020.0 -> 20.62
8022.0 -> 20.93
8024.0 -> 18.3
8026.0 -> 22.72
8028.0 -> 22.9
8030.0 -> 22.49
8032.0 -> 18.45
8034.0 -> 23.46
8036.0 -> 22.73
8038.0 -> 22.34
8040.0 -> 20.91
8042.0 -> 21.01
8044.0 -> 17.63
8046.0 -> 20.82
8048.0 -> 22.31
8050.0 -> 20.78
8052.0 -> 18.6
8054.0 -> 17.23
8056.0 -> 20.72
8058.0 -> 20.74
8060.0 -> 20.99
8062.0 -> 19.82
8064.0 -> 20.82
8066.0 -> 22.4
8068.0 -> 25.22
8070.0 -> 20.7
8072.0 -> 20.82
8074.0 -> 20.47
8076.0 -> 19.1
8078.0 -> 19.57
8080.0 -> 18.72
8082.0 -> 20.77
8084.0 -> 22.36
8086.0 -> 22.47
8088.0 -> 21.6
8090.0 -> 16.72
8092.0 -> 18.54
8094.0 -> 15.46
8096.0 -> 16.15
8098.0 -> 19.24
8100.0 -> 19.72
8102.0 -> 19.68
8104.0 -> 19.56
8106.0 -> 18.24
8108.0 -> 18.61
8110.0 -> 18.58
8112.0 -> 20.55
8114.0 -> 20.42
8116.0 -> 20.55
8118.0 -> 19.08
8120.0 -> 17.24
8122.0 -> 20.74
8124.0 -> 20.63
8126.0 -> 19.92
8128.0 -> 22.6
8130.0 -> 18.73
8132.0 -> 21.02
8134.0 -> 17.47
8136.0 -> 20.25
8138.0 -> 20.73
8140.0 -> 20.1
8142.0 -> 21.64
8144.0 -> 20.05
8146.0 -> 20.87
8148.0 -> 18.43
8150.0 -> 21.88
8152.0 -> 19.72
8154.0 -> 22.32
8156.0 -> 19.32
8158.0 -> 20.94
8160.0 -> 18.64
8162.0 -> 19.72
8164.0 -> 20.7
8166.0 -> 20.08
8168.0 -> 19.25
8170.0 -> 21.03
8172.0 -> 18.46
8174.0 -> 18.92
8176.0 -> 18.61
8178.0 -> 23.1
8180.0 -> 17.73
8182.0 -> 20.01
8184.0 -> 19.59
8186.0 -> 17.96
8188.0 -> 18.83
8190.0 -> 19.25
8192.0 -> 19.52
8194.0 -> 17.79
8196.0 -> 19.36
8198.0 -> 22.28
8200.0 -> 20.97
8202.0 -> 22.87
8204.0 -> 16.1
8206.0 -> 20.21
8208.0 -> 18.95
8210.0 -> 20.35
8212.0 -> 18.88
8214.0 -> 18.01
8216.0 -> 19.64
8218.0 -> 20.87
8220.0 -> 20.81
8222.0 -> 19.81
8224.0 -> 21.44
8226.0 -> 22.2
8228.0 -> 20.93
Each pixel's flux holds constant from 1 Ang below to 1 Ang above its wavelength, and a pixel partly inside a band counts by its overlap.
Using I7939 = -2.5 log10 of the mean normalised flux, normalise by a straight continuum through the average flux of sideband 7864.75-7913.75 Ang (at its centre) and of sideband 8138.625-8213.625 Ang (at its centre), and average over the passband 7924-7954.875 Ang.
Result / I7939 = 0.07 mag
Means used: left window 19.8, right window 19.8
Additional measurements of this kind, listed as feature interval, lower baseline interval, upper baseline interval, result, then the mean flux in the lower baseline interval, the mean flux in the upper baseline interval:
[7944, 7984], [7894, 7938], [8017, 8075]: 0.05 mag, 19.5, 21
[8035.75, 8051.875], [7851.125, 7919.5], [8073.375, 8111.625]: -0.08 mag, 19.8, 19.2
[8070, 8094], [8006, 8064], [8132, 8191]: 0.02 mag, 20.5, 19.9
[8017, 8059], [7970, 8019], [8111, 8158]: -0.05 mag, 19.8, 20.2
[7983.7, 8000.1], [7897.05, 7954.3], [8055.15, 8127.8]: 0.01 mag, 19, 19.9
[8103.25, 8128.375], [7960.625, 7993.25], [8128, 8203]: 0.01 mag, 19.4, 20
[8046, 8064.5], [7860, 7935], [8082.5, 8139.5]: -0.04 mag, 19.7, 19.5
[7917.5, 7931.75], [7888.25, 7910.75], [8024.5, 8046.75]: 0.03 mag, 19.8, 21.3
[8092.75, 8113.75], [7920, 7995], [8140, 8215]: 0.05 mag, 19.1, 19.8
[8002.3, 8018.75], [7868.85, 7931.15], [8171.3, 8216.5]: 0.01 mag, 19.8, 19.5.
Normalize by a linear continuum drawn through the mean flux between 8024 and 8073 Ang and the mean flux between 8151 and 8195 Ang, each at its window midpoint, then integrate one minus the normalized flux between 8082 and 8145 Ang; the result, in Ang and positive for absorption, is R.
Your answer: 2.00 Ang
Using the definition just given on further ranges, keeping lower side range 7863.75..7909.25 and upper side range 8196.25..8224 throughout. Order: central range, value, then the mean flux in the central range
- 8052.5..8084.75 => -1.26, 20.6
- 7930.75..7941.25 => 0.56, 18.6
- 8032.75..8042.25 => -1.10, 22.1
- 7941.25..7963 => 1.22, 18.6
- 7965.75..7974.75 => -0.06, 19.8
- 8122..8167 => -0.77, 20.3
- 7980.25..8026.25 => 0.06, 19.7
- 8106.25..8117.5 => 0.16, 19.6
